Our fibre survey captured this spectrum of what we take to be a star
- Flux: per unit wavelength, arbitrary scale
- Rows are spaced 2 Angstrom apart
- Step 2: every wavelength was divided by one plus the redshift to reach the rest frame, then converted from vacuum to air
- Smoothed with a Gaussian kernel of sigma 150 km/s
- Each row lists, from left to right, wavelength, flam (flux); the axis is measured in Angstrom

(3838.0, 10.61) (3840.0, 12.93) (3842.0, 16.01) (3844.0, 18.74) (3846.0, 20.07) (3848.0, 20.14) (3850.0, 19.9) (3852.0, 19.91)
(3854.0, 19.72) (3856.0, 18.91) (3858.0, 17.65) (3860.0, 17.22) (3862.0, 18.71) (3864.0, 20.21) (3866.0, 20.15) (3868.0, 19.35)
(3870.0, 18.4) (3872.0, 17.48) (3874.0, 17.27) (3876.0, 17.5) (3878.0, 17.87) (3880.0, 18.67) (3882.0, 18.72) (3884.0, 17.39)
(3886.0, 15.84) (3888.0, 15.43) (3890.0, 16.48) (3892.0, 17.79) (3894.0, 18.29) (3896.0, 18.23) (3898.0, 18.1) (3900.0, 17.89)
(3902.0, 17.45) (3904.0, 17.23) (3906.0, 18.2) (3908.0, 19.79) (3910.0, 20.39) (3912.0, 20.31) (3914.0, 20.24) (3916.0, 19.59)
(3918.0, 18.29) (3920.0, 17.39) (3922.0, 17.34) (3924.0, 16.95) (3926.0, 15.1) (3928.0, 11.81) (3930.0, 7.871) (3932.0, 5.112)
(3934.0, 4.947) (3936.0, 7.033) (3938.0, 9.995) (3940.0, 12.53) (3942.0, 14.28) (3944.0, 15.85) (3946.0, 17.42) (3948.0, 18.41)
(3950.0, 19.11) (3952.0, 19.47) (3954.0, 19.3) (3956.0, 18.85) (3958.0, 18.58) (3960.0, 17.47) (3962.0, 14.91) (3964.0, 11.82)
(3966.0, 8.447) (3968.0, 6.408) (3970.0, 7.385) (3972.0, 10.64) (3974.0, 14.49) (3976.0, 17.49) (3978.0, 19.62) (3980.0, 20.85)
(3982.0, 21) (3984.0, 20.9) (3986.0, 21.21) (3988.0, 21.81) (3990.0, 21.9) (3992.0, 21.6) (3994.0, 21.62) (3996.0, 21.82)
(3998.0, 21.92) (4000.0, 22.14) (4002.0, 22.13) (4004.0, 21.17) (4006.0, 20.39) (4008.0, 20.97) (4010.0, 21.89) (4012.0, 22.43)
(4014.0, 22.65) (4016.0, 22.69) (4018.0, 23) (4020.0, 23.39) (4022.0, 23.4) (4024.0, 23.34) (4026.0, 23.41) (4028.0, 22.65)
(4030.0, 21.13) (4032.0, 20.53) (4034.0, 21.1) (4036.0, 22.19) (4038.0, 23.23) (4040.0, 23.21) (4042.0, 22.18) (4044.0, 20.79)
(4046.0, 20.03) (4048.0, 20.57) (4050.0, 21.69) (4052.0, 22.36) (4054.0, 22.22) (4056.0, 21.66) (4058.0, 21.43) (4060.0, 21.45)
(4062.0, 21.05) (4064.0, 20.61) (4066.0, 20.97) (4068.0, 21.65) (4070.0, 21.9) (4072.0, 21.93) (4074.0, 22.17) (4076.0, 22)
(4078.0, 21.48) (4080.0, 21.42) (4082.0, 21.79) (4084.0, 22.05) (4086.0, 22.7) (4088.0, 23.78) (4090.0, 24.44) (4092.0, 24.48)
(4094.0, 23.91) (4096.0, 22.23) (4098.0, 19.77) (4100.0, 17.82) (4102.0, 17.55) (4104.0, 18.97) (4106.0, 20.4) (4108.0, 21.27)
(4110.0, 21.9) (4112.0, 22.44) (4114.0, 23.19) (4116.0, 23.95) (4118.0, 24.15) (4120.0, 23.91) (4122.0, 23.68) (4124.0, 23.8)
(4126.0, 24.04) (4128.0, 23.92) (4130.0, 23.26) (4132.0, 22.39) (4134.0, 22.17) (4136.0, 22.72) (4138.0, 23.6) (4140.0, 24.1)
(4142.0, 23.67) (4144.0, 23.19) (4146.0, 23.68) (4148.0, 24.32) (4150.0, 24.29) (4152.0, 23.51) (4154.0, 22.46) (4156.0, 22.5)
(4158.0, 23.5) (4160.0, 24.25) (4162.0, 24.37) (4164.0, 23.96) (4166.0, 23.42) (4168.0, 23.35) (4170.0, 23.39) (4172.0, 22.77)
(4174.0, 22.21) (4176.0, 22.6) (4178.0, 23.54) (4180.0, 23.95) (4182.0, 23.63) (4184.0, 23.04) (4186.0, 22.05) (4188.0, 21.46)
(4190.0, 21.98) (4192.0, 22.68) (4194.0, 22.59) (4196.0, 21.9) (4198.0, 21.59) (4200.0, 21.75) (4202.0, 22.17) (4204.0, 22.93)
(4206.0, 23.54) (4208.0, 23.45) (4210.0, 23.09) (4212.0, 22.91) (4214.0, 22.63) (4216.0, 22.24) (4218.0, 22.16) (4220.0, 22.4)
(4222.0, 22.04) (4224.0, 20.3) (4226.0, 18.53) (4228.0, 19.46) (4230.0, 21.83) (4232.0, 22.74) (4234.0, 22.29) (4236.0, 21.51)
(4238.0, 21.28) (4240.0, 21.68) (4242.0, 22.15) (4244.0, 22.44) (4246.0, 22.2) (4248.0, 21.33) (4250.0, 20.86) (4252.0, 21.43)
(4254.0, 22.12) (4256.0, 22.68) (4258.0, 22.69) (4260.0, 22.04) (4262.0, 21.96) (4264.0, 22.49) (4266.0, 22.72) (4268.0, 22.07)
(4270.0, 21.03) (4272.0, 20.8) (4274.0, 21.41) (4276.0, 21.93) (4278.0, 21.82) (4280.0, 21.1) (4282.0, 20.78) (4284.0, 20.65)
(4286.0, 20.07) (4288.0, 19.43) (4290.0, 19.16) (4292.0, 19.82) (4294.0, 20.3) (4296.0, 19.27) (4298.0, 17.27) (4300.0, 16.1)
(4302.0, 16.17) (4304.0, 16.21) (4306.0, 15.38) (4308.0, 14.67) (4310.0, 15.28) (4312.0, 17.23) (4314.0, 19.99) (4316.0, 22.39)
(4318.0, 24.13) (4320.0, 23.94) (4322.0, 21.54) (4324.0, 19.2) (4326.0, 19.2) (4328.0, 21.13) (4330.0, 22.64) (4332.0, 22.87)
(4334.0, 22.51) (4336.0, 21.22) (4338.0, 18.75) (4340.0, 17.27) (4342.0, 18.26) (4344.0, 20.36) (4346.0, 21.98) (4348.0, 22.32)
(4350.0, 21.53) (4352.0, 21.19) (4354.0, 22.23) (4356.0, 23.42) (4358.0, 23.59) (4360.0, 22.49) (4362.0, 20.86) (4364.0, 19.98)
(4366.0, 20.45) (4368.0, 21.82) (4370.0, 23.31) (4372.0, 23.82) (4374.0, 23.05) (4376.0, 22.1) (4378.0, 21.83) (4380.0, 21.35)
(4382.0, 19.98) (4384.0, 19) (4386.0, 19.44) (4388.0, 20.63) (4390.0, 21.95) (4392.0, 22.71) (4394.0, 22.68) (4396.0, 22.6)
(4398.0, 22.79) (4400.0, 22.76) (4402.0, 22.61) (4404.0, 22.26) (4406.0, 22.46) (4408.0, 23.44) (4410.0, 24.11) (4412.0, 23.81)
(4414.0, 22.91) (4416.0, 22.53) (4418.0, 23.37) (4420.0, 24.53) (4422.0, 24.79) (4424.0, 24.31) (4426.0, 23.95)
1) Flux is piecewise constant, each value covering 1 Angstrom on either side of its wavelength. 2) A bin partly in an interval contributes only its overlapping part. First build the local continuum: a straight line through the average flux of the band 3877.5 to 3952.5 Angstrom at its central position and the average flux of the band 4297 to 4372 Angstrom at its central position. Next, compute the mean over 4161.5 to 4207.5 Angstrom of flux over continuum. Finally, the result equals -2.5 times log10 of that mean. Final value -0.211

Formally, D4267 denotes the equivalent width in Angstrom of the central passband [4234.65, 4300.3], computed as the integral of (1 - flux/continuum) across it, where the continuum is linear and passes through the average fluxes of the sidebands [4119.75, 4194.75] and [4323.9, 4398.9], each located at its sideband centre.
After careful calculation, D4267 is 3.4 Angstrom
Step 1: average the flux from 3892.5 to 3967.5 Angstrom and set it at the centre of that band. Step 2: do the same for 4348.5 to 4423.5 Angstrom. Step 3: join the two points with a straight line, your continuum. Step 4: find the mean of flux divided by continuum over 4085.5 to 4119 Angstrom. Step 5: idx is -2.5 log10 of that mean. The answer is -0.20 mag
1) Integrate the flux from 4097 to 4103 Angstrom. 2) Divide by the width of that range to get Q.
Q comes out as 18.4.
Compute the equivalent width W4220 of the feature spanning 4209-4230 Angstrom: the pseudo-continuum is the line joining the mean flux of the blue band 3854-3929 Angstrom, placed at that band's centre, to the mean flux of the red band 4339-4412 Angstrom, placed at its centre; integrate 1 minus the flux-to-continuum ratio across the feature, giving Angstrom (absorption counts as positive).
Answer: -1.1 Angstrom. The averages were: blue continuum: 18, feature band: 21.6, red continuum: 21.8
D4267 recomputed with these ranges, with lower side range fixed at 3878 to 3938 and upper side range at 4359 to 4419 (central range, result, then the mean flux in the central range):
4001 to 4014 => -3.21 Angstrom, 21.6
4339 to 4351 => 0.71 Angstrom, 20.3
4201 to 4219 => -2.66 Angstrom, 22.8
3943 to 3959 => -1.71 Angstrom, 18.4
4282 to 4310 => 3.86 Angstrom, 18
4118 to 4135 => -4.19 Angstrom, 23.4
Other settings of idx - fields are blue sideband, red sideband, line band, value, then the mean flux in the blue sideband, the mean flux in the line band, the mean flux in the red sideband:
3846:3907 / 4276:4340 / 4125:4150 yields -0.22 mag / 18.2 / 23.5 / 19.7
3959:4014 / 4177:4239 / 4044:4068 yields -0.09 mag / 18.4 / 21.3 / 22.2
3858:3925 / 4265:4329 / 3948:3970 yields 0.21 mag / 18.2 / 15.2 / 19.8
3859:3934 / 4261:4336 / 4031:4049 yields -0.18 mag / 17.1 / 21.5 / 20.1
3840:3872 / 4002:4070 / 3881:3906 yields 0.12 mag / 18.8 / 17.4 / 21.9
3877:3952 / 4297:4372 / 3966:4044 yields -0.20 mag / 16.1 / 20.4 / 20.3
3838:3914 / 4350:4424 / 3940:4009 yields 0.06 mag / 18.2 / 17.9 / 22.3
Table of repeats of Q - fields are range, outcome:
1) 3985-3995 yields 21.6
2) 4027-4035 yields 21.4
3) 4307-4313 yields 15.7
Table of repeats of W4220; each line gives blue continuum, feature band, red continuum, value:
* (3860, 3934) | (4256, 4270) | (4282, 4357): -2.0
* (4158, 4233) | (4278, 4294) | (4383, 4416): 1.5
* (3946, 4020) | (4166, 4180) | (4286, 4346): -2.9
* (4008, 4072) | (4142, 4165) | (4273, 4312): -3.5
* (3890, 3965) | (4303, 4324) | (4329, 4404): 1.9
